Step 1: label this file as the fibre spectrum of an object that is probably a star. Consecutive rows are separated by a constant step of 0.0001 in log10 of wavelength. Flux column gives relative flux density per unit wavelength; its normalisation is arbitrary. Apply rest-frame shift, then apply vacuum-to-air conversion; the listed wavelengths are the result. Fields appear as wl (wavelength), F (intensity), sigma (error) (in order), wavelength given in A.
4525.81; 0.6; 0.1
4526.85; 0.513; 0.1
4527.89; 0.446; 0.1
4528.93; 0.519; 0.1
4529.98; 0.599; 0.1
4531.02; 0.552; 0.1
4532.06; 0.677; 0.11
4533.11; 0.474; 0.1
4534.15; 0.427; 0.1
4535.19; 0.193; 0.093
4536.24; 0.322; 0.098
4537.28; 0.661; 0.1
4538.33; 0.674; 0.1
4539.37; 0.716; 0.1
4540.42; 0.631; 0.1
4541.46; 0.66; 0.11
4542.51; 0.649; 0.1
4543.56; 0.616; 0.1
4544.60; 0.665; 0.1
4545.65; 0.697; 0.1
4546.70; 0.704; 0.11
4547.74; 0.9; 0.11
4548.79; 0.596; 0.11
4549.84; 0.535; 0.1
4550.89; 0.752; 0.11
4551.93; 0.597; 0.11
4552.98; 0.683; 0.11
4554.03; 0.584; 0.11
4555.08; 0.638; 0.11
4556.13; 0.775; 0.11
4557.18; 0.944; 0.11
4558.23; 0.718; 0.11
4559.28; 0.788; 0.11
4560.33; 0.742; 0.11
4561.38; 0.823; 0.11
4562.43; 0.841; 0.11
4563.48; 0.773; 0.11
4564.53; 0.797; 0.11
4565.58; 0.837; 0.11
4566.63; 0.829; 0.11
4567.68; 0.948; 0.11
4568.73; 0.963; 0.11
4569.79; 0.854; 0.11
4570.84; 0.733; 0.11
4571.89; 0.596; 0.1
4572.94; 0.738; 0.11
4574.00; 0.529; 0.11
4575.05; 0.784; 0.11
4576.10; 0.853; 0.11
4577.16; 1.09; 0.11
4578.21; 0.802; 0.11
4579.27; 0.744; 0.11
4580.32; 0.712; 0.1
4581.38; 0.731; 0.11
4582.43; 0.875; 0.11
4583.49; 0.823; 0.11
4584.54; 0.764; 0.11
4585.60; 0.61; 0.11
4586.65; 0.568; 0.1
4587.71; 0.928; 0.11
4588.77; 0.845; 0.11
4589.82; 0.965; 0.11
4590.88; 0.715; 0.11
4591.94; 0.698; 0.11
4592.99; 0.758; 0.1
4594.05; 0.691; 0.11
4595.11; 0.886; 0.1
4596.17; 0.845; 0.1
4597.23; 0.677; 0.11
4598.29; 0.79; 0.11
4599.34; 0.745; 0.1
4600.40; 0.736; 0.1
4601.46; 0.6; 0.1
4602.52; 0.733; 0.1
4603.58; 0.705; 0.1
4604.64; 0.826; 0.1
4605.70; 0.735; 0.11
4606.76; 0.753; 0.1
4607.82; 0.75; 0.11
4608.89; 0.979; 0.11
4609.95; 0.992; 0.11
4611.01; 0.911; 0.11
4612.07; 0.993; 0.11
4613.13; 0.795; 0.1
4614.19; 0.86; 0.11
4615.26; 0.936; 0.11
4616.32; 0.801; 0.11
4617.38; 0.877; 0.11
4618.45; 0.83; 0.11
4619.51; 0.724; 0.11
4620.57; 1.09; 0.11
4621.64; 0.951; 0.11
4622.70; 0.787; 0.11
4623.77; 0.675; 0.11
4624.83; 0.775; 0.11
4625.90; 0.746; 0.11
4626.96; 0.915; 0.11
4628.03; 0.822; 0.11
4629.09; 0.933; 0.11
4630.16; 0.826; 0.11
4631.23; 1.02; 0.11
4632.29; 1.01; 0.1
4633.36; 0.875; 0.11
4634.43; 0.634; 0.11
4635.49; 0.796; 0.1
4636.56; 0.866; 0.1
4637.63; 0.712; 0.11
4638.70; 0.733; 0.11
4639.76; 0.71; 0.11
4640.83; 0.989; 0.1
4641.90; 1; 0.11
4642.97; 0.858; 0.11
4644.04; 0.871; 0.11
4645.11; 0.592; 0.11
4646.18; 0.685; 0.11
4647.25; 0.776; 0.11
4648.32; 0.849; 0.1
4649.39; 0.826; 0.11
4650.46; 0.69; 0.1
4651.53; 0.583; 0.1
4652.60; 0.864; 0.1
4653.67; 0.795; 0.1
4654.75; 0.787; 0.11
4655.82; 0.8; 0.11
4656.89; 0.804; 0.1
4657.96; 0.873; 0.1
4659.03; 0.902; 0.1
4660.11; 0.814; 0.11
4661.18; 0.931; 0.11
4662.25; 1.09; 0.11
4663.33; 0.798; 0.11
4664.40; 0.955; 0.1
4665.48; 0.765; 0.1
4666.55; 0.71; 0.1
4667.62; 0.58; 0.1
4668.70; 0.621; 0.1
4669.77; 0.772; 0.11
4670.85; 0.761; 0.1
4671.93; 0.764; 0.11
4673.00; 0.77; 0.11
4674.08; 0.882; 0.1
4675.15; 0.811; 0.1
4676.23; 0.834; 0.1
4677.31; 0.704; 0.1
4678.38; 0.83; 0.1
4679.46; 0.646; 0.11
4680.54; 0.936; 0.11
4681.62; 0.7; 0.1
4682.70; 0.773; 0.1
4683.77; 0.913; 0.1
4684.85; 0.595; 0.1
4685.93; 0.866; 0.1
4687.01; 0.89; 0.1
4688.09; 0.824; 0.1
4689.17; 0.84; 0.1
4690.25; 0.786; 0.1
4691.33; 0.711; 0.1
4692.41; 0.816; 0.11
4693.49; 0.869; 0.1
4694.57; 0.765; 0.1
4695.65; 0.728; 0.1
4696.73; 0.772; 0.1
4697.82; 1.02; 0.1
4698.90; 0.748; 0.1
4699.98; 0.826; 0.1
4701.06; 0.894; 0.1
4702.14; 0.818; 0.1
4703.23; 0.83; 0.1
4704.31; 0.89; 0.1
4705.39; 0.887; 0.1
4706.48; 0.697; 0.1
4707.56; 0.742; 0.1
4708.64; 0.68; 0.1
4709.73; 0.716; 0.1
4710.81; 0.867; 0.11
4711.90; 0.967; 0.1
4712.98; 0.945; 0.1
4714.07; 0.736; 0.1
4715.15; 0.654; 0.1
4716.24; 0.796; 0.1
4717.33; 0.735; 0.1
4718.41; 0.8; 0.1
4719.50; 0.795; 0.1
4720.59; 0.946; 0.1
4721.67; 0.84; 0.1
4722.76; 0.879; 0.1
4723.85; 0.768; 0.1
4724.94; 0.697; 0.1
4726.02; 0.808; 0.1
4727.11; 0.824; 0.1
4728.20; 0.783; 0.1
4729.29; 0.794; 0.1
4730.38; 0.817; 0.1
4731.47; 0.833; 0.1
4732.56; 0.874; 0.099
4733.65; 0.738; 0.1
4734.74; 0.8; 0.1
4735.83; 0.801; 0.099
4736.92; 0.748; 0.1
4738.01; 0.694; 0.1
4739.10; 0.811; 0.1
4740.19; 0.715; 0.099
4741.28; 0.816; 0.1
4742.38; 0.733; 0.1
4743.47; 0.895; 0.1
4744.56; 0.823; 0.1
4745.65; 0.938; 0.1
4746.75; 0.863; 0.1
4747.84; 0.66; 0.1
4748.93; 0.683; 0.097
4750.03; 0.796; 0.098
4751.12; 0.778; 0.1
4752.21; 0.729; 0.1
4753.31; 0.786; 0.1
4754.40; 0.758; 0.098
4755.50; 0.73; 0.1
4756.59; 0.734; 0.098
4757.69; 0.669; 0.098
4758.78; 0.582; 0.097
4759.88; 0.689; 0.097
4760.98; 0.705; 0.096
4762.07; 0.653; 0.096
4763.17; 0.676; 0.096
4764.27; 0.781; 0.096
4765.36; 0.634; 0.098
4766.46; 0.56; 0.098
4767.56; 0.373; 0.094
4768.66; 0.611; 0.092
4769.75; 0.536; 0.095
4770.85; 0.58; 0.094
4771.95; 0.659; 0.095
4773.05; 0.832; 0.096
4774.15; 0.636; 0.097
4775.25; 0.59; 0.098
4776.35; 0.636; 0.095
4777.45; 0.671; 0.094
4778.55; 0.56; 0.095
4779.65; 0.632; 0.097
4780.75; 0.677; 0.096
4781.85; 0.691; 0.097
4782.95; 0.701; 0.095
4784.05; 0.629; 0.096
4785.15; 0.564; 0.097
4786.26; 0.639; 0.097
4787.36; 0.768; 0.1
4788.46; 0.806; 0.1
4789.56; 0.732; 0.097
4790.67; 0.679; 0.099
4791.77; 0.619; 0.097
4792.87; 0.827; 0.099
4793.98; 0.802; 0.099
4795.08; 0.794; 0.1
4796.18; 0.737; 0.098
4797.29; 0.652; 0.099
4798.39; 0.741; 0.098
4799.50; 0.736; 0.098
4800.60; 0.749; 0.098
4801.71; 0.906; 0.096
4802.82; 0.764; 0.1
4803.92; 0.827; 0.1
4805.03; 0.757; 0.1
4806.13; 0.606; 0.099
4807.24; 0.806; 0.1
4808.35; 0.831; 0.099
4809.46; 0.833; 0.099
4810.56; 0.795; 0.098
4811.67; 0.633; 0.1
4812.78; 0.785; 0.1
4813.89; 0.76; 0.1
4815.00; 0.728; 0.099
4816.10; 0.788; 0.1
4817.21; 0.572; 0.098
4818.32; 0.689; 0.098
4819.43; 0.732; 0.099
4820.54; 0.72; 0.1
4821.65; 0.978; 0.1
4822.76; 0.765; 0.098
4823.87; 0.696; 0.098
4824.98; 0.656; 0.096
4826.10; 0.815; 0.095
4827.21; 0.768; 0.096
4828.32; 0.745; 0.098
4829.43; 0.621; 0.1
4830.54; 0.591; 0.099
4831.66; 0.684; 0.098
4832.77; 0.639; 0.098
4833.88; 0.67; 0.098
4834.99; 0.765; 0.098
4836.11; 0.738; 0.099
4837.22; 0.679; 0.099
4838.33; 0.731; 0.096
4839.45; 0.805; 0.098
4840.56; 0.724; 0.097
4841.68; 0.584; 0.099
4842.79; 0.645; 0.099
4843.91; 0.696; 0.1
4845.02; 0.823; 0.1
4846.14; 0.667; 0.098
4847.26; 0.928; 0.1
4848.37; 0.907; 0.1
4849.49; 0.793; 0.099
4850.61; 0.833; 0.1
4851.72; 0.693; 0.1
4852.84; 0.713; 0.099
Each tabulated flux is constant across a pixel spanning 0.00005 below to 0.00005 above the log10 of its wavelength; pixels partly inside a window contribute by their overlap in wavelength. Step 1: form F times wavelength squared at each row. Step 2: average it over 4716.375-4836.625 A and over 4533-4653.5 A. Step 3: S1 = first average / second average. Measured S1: 1.0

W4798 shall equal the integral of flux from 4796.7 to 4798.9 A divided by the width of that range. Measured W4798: 0.696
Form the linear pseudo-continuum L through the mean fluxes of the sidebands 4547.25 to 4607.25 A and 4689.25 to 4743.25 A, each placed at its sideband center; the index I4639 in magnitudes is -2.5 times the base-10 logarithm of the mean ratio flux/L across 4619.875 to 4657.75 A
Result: -0.05 mag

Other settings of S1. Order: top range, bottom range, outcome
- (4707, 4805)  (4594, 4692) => 0.95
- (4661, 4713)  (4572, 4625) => 1.05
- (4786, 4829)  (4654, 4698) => 0.99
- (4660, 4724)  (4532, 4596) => 1.17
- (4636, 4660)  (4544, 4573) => 1.10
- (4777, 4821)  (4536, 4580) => 1.09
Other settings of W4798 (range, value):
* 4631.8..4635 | 0.837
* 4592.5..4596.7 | 0.794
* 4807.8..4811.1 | 0.821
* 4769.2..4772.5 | 0.593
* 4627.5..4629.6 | 0.879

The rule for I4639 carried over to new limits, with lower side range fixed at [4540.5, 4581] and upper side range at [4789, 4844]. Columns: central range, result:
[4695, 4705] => -0.13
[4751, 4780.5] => 0.12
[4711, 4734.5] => -0.10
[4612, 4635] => -0.15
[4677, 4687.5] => -0.07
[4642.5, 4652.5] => -0.01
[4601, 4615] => -0.10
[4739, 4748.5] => -0.10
